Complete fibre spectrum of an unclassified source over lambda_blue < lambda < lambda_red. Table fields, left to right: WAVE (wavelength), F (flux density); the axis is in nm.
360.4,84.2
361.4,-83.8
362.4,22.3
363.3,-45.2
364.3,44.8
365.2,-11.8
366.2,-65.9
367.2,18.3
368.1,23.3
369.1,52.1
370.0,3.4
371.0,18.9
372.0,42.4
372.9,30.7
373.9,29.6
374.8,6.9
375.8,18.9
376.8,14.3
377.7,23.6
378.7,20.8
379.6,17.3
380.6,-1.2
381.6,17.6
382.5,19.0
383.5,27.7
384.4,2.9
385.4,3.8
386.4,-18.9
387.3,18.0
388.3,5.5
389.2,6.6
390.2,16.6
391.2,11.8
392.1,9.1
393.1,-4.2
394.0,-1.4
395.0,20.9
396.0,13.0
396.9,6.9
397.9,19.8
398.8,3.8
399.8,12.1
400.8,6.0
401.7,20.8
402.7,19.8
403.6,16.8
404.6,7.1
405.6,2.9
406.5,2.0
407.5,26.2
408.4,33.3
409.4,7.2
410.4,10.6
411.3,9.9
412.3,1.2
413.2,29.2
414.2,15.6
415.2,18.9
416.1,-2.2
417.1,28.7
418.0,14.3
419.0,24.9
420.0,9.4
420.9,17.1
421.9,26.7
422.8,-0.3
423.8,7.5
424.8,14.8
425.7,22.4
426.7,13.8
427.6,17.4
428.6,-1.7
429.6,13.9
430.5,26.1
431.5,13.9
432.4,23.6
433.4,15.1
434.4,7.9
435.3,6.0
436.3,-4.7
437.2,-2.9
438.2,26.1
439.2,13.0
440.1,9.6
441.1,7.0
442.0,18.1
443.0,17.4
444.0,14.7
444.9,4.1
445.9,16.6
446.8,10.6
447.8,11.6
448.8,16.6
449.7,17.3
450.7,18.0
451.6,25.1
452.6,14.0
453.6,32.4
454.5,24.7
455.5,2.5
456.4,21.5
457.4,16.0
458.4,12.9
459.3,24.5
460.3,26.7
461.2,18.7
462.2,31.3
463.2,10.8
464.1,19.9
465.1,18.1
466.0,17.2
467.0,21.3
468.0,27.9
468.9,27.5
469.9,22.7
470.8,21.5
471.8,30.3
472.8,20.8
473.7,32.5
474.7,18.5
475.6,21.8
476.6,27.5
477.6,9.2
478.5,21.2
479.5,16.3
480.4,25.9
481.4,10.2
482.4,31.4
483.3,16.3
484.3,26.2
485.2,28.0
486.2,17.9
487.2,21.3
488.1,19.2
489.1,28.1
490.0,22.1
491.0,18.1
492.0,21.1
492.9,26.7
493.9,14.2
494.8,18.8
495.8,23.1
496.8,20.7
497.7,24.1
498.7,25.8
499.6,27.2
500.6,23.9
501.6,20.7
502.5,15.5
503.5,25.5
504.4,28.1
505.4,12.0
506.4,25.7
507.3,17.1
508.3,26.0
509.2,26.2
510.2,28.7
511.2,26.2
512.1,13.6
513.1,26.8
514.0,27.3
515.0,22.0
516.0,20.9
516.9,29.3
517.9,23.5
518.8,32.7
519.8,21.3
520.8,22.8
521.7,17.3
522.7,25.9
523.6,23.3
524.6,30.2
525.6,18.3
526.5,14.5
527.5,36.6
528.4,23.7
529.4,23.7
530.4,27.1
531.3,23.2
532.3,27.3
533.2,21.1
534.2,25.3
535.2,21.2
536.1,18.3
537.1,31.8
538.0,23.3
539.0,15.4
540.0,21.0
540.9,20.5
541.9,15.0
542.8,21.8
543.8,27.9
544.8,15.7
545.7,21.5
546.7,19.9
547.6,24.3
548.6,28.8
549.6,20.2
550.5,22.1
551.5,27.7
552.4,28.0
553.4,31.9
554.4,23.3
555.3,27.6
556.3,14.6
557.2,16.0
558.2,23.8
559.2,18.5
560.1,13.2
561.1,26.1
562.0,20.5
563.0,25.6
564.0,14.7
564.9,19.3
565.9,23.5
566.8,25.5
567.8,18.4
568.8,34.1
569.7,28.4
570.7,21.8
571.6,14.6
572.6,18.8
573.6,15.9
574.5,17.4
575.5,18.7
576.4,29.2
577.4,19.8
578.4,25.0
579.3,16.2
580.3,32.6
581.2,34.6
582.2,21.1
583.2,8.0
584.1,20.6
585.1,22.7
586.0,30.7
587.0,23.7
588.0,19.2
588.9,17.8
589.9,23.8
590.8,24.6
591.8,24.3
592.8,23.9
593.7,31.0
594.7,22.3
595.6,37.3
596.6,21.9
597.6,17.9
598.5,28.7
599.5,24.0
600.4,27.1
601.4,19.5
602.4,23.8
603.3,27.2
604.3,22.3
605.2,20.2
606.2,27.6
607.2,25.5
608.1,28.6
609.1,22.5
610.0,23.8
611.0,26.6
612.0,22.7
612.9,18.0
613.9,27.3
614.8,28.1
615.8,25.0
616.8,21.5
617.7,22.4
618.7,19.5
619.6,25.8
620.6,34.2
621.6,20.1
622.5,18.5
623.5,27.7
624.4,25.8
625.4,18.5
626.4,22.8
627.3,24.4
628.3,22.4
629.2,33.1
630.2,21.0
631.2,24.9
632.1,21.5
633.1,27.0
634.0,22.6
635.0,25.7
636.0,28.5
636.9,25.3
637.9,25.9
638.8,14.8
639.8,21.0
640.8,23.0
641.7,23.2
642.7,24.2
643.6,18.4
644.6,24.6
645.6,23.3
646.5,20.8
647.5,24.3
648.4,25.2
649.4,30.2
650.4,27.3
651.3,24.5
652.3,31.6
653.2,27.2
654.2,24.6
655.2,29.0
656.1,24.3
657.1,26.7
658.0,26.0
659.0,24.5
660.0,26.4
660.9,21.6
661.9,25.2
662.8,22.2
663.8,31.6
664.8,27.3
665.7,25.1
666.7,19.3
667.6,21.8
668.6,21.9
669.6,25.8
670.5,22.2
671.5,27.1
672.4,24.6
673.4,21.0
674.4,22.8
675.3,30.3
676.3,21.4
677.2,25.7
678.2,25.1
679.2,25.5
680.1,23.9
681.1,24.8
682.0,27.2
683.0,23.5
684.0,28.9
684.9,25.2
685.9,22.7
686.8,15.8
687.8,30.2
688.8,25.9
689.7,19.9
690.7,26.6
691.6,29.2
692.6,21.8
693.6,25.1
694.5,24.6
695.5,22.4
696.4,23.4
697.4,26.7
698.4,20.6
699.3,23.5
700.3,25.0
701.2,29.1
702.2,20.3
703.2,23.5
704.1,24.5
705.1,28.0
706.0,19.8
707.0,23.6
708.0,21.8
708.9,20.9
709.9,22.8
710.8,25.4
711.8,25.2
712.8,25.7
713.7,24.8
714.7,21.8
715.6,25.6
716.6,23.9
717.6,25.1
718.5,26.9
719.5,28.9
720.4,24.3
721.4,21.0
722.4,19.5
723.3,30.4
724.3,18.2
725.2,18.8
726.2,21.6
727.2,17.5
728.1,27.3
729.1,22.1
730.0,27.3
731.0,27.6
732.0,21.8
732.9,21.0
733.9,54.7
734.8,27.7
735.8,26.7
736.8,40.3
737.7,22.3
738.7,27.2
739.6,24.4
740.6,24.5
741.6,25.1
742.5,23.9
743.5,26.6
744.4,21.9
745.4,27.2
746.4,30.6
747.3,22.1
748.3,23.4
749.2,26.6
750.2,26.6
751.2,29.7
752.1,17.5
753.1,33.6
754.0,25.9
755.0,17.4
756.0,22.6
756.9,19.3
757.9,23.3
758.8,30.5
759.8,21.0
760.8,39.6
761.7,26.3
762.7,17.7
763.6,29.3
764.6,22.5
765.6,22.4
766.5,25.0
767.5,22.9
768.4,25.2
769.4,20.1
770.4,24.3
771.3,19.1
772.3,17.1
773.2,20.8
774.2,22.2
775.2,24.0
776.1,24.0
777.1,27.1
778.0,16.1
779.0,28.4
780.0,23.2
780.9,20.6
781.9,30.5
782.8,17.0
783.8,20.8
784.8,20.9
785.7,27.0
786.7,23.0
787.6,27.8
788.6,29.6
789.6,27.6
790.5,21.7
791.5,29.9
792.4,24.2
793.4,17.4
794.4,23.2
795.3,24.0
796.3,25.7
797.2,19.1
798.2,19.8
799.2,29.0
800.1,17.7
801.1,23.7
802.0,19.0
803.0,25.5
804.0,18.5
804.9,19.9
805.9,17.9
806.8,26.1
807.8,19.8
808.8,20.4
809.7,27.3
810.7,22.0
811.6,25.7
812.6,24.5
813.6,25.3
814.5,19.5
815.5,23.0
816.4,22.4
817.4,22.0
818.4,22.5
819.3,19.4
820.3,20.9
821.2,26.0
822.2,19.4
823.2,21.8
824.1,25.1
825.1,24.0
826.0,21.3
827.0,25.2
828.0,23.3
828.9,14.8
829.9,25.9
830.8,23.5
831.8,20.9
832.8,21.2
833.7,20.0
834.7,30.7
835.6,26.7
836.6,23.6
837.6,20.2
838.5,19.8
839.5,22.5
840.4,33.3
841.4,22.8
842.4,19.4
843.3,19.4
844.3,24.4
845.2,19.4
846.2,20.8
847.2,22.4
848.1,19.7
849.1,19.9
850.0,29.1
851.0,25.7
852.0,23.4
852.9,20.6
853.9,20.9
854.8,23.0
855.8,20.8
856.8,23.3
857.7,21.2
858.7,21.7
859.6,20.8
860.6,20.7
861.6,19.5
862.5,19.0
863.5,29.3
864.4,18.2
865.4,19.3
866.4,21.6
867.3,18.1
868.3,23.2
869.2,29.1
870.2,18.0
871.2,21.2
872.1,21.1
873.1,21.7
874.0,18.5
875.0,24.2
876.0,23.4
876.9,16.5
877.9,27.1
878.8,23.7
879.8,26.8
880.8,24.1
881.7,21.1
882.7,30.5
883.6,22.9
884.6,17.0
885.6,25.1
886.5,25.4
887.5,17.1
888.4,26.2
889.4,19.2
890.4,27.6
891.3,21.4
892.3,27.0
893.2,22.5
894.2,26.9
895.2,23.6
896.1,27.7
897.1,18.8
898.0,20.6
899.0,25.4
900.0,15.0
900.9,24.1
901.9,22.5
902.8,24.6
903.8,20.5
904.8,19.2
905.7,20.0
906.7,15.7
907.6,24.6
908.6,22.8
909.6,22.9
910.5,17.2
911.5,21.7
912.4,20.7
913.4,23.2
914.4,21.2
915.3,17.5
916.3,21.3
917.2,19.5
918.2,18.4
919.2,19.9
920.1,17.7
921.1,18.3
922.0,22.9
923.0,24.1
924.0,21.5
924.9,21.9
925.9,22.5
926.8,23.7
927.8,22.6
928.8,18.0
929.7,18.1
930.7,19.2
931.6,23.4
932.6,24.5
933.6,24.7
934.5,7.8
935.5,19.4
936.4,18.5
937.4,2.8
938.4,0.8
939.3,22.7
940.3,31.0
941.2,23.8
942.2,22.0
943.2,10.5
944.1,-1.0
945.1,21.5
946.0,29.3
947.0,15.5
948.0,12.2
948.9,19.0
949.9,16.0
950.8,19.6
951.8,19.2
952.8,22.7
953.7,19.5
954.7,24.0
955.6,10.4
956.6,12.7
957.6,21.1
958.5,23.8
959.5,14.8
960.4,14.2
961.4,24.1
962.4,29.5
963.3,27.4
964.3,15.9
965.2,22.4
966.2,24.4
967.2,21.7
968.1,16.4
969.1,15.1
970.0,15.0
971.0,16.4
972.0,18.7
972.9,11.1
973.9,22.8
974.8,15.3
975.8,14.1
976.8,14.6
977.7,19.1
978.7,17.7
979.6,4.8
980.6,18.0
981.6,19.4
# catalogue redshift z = 0.12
